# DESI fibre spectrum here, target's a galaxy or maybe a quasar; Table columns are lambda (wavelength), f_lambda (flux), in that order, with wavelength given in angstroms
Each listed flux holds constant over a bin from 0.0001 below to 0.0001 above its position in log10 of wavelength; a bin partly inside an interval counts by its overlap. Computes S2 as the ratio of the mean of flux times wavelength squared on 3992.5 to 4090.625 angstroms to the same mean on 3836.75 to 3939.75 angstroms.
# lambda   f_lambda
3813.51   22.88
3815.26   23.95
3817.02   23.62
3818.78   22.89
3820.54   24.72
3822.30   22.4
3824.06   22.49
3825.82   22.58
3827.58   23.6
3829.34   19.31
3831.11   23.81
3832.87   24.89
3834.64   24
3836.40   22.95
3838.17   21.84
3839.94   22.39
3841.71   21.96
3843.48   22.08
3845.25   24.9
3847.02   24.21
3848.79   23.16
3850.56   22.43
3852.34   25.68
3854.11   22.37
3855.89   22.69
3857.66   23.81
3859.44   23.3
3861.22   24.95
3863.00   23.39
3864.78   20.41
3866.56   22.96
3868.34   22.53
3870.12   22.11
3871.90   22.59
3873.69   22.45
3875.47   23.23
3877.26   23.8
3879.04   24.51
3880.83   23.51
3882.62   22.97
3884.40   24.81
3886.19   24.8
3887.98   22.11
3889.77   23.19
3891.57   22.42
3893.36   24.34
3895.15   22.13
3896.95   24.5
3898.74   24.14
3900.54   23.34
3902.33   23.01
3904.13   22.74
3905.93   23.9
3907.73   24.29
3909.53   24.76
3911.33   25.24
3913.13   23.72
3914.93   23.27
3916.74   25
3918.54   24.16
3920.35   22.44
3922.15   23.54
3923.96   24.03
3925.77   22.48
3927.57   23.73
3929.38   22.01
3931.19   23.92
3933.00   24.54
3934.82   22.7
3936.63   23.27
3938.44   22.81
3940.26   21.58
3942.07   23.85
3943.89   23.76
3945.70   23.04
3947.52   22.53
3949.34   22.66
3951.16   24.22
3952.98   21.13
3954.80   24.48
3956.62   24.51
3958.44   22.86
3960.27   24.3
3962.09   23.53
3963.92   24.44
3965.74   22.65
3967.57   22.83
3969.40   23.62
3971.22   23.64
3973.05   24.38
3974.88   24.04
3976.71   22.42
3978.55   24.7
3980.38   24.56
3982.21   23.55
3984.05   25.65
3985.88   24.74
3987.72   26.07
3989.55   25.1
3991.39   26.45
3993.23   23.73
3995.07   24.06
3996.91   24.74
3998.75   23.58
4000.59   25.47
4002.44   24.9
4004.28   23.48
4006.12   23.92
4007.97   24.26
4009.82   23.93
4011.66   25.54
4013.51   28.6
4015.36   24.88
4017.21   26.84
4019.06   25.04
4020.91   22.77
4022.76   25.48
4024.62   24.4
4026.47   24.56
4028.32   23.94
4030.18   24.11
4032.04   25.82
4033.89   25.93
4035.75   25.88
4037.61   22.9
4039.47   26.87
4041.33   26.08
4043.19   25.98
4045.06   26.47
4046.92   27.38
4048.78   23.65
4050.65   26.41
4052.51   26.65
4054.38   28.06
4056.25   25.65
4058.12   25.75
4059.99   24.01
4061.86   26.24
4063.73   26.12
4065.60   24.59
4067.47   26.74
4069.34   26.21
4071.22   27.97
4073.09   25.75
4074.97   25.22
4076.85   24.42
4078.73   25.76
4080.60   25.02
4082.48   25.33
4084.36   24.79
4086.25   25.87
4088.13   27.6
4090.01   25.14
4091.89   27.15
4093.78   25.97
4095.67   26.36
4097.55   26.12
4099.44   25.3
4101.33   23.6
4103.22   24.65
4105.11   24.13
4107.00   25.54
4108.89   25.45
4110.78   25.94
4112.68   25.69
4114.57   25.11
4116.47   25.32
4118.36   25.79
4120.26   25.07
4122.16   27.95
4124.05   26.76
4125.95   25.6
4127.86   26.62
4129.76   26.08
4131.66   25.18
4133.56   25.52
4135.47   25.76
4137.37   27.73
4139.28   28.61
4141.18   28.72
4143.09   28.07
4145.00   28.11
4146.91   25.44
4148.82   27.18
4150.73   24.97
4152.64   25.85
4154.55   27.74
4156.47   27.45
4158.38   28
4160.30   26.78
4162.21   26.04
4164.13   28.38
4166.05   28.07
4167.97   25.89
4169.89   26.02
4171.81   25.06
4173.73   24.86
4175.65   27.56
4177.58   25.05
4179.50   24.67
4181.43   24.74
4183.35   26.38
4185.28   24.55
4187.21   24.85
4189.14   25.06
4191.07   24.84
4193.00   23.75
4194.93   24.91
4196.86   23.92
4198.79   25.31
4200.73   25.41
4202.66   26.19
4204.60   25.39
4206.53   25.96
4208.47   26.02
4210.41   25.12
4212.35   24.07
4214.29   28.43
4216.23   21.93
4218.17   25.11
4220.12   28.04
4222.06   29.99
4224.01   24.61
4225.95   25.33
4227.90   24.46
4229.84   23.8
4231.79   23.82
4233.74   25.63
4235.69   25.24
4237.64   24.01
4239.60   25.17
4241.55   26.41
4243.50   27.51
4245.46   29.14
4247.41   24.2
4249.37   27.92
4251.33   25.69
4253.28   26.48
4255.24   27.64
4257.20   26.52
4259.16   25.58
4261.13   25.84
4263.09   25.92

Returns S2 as 1.2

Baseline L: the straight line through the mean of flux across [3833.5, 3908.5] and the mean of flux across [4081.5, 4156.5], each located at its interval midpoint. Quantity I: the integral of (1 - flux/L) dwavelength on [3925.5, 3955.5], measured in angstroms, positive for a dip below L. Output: 1.2 angstroms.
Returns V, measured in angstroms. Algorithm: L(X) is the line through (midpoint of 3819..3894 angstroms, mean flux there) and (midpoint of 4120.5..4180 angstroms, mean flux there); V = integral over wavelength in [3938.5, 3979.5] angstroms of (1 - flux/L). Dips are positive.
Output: 1.6 angstroms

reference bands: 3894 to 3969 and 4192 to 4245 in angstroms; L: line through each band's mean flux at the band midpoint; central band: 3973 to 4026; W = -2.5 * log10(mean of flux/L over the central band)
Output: -0.036 mag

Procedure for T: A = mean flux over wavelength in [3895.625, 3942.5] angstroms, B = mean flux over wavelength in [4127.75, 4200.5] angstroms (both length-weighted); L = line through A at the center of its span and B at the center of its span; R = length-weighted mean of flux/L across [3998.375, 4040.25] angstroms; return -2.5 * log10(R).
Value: -0.01 mag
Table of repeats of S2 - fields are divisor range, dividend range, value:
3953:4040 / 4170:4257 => 1.16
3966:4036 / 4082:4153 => 1.12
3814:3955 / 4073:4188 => 1.26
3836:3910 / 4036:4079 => 1.22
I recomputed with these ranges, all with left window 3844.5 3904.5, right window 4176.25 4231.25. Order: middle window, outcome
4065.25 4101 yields -1.8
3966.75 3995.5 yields -0.5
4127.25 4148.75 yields -1.7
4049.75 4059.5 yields -0.8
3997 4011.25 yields -0.1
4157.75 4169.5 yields -1.0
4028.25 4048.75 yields -1.1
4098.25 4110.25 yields -0.1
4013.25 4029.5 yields -0.5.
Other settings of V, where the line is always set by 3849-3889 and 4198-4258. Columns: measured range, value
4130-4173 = -2.6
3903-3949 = 0.3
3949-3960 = 0.2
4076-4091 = -0.4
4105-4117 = -0.2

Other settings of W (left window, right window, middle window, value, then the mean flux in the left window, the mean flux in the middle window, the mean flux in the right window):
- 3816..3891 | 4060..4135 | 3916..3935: 0.018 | 23.1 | 23.5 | 25.7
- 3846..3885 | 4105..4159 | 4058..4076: -0.009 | 23.3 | 25.9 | 26.4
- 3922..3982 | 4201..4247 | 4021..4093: -0.059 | 23.4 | 25.6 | 25.7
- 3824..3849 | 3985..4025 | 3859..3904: 0.011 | 23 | 23.3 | 24.9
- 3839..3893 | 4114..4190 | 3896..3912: -0.016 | 23.2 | 24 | 26.3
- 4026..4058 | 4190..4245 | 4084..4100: -0.020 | 25.7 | 26.1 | 25.4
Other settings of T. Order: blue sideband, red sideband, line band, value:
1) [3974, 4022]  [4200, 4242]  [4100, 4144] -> -0.04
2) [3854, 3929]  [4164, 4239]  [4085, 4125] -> -0.04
